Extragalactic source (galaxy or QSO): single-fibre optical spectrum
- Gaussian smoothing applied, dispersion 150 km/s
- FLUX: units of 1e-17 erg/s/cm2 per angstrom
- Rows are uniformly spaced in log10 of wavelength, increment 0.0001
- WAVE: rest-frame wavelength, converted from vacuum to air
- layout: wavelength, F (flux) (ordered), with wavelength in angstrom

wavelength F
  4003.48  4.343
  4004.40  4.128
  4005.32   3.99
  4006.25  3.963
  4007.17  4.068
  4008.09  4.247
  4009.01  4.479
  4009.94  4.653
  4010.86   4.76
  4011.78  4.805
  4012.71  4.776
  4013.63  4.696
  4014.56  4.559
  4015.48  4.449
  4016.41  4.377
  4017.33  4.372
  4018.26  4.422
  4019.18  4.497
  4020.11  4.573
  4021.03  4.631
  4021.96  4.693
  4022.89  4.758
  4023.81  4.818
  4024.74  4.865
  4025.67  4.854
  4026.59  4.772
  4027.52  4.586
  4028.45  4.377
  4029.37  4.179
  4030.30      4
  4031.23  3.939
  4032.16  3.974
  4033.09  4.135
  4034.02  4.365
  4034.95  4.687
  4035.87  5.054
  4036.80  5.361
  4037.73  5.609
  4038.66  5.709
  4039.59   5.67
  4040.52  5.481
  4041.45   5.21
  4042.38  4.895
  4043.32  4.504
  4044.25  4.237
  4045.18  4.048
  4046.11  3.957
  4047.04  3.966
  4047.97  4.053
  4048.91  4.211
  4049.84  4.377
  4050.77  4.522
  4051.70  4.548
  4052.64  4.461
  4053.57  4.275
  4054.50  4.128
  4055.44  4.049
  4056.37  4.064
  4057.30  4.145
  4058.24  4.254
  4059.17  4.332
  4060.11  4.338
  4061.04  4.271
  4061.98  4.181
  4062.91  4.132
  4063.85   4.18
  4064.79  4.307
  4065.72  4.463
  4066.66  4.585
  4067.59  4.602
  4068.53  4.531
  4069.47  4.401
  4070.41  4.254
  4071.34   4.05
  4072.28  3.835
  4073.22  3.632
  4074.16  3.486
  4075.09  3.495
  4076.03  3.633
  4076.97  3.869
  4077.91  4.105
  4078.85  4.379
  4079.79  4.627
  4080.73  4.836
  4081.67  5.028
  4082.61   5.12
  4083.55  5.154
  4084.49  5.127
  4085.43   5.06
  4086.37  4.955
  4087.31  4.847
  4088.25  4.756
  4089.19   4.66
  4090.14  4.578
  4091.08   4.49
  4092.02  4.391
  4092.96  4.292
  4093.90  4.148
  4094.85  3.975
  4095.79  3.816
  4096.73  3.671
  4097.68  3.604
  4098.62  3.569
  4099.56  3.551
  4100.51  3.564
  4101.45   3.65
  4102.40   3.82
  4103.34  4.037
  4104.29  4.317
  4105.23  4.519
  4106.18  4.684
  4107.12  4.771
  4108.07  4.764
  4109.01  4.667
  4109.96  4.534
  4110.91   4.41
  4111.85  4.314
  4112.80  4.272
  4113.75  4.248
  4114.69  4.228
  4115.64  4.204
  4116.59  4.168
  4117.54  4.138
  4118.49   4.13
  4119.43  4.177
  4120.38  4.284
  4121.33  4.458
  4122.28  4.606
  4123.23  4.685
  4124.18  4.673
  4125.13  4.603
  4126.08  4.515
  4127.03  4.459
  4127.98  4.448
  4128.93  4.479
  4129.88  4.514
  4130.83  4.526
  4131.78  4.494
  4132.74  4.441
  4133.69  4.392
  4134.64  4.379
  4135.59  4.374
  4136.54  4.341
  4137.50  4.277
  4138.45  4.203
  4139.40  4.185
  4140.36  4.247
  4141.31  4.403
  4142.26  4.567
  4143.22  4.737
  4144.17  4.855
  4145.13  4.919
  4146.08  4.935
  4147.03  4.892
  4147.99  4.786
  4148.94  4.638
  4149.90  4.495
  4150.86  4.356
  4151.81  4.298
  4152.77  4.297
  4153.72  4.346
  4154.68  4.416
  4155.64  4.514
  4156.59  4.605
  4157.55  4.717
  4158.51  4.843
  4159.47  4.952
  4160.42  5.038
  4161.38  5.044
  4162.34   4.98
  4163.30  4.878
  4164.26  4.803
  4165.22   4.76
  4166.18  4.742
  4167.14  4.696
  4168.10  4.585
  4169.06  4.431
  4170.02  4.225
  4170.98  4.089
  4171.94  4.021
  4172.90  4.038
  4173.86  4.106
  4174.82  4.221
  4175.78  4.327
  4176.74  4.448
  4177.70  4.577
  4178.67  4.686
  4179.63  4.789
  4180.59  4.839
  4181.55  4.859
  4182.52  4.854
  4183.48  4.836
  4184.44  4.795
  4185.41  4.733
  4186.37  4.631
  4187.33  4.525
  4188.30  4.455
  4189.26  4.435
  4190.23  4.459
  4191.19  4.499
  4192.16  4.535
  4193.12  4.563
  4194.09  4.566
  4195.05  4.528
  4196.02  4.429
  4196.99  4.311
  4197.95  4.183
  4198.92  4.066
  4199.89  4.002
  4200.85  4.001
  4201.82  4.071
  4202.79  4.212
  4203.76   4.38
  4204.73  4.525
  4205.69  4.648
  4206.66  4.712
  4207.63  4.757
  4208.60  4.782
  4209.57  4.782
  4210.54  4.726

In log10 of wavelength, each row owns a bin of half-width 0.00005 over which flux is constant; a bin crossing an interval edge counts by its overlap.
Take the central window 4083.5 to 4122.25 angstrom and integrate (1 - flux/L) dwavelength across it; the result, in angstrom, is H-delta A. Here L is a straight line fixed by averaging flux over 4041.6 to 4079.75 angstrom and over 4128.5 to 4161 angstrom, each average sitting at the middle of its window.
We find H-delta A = 0.6 angstrom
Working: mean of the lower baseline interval 4.21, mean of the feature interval 4.31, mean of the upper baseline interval 4.55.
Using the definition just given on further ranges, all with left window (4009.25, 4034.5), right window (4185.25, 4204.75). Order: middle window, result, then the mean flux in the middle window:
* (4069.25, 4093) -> 0.2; 4.43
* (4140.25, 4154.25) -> -0.6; 4.59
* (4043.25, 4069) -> 1.2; 4.27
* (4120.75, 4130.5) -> -0.2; 4.54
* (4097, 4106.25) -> 1.2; 3.89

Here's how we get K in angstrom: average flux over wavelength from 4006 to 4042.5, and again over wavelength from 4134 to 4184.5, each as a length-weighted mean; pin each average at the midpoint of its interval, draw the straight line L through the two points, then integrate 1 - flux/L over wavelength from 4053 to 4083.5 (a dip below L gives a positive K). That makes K 2.5 angstrom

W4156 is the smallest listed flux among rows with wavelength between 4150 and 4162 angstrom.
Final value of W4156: 4.297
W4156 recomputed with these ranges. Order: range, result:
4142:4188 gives 4.021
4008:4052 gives 3.939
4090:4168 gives 3.551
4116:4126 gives 4.13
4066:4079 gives 3.486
